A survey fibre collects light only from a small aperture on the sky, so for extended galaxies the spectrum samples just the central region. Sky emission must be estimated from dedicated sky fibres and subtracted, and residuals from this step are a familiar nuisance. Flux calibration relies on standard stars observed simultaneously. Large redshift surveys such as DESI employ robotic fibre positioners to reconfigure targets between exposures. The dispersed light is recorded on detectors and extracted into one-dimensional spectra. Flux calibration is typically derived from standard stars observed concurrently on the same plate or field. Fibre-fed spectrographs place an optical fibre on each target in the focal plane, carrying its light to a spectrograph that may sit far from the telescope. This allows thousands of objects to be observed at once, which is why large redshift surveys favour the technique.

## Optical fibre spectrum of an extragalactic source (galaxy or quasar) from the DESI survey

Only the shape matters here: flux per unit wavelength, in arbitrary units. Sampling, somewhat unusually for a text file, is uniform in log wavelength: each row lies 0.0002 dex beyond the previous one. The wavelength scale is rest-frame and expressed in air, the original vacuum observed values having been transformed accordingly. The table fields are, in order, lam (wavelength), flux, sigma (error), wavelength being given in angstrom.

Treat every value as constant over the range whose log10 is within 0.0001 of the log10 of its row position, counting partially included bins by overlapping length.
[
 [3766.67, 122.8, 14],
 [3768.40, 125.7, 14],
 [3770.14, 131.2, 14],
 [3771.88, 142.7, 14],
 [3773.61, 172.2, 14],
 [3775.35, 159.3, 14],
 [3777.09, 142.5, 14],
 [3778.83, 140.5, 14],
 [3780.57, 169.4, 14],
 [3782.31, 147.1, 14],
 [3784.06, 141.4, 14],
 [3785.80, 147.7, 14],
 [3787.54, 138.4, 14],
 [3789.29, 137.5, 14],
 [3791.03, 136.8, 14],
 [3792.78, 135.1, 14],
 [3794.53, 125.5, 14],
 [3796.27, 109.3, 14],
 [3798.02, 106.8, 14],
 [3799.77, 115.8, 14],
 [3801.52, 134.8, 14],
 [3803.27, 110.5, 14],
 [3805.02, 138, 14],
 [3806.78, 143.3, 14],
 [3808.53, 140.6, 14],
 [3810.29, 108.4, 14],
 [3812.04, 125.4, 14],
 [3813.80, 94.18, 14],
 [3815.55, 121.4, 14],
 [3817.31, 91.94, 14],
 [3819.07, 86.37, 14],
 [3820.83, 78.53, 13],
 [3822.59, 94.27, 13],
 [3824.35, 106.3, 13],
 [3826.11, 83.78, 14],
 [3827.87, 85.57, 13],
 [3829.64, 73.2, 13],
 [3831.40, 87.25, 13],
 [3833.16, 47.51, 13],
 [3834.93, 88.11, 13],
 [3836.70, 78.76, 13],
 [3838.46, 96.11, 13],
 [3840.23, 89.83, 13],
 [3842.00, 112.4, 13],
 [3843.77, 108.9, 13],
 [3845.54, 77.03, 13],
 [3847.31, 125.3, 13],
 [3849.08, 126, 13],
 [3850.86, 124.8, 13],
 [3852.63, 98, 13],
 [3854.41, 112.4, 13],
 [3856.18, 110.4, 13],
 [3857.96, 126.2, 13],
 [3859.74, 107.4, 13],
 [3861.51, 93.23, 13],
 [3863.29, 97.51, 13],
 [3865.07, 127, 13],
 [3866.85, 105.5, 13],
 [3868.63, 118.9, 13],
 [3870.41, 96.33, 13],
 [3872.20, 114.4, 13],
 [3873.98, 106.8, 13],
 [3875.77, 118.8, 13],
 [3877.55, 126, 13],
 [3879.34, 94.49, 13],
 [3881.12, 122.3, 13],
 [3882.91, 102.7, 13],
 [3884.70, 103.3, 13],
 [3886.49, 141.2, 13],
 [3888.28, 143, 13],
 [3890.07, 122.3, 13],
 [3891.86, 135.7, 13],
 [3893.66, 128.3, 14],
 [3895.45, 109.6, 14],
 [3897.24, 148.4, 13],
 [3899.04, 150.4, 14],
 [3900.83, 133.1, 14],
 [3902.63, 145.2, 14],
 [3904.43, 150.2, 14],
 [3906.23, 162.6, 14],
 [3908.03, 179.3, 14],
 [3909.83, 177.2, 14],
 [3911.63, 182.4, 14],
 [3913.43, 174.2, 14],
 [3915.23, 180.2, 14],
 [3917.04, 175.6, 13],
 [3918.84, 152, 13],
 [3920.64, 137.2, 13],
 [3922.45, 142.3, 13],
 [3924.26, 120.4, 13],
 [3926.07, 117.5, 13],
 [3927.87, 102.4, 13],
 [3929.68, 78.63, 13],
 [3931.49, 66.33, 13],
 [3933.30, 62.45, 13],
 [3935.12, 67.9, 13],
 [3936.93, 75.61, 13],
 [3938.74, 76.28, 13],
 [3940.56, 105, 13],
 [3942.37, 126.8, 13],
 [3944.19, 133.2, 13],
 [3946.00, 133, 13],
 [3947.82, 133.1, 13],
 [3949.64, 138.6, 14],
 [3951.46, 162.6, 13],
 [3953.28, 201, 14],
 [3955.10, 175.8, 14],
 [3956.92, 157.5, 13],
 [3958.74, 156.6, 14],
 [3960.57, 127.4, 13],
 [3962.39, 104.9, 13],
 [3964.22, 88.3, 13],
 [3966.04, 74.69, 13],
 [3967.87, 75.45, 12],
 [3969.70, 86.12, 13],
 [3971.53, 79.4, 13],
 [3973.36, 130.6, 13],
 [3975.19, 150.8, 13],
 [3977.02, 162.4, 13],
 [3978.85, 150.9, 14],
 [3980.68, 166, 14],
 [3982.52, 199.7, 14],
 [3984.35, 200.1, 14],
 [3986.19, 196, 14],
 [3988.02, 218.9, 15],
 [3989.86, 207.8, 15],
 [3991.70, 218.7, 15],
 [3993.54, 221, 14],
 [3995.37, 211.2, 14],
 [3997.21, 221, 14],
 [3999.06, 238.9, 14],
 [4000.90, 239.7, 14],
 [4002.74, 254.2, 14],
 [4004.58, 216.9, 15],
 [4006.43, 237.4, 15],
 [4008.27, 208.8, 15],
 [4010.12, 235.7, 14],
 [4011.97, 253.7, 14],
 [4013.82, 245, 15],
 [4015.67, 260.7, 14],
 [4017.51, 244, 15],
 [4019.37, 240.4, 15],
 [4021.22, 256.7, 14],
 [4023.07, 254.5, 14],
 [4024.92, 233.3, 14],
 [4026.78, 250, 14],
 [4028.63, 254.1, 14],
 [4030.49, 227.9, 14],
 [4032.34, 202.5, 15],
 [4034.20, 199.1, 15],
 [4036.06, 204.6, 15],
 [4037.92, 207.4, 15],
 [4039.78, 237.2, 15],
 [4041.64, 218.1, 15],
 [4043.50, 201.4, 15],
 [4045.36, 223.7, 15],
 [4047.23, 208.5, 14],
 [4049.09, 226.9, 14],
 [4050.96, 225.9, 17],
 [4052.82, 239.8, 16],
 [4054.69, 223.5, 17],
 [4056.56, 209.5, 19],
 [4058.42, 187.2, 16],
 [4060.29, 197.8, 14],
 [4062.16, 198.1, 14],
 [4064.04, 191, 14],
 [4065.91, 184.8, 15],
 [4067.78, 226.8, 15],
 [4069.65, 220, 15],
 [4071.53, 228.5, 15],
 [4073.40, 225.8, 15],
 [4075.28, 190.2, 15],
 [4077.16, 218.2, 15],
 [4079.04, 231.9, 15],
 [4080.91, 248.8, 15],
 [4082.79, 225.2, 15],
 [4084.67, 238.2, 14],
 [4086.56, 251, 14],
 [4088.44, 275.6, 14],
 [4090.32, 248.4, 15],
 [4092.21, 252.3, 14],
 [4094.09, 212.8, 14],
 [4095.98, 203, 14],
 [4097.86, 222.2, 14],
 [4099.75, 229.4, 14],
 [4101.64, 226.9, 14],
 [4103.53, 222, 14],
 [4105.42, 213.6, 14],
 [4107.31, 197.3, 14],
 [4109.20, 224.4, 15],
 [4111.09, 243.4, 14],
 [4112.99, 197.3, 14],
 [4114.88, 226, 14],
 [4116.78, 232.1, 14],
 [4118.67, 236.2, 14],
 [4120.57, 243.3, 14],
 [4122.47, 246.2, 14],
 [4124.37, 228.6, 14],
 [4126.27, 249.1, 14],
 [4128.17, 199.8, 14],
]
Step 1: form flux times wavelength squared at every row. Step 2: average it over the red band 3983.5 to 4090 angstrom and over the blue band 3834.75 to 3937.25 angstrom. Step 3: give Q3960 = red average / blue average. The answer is 2.01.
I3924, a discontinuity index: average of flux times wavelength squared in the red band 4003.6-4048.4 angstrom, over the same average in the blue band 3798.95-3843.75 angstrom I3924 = 2.52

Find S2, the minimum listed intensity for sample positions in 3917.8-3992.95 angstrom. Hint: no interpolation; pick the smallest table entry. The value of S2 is 62.45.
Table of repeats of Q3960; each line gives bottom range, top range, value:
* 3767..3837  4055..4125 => 2.18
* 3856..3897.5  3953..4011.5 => 1.60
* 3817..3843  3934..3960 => 1.61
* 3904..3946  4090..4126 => 1.94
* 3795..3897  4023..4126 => 2.31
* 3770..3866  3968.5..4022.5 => 1.96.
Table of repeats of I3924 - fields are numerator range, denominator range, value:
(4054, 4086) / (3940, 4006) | 1.37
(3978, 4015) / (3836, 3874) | 2.18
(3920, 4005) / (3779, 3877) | 1.42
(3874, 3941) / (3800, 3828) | 1.22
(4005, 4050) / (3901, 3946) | 1.89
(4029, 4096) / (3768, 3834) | 2.10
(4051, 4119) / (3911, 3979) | 1.91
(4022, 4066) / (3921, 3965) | 1.92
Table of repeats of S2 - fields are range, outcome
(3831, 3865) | 47.51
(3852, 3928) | 93.23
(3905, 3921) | 137.2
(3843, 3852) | 77.03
